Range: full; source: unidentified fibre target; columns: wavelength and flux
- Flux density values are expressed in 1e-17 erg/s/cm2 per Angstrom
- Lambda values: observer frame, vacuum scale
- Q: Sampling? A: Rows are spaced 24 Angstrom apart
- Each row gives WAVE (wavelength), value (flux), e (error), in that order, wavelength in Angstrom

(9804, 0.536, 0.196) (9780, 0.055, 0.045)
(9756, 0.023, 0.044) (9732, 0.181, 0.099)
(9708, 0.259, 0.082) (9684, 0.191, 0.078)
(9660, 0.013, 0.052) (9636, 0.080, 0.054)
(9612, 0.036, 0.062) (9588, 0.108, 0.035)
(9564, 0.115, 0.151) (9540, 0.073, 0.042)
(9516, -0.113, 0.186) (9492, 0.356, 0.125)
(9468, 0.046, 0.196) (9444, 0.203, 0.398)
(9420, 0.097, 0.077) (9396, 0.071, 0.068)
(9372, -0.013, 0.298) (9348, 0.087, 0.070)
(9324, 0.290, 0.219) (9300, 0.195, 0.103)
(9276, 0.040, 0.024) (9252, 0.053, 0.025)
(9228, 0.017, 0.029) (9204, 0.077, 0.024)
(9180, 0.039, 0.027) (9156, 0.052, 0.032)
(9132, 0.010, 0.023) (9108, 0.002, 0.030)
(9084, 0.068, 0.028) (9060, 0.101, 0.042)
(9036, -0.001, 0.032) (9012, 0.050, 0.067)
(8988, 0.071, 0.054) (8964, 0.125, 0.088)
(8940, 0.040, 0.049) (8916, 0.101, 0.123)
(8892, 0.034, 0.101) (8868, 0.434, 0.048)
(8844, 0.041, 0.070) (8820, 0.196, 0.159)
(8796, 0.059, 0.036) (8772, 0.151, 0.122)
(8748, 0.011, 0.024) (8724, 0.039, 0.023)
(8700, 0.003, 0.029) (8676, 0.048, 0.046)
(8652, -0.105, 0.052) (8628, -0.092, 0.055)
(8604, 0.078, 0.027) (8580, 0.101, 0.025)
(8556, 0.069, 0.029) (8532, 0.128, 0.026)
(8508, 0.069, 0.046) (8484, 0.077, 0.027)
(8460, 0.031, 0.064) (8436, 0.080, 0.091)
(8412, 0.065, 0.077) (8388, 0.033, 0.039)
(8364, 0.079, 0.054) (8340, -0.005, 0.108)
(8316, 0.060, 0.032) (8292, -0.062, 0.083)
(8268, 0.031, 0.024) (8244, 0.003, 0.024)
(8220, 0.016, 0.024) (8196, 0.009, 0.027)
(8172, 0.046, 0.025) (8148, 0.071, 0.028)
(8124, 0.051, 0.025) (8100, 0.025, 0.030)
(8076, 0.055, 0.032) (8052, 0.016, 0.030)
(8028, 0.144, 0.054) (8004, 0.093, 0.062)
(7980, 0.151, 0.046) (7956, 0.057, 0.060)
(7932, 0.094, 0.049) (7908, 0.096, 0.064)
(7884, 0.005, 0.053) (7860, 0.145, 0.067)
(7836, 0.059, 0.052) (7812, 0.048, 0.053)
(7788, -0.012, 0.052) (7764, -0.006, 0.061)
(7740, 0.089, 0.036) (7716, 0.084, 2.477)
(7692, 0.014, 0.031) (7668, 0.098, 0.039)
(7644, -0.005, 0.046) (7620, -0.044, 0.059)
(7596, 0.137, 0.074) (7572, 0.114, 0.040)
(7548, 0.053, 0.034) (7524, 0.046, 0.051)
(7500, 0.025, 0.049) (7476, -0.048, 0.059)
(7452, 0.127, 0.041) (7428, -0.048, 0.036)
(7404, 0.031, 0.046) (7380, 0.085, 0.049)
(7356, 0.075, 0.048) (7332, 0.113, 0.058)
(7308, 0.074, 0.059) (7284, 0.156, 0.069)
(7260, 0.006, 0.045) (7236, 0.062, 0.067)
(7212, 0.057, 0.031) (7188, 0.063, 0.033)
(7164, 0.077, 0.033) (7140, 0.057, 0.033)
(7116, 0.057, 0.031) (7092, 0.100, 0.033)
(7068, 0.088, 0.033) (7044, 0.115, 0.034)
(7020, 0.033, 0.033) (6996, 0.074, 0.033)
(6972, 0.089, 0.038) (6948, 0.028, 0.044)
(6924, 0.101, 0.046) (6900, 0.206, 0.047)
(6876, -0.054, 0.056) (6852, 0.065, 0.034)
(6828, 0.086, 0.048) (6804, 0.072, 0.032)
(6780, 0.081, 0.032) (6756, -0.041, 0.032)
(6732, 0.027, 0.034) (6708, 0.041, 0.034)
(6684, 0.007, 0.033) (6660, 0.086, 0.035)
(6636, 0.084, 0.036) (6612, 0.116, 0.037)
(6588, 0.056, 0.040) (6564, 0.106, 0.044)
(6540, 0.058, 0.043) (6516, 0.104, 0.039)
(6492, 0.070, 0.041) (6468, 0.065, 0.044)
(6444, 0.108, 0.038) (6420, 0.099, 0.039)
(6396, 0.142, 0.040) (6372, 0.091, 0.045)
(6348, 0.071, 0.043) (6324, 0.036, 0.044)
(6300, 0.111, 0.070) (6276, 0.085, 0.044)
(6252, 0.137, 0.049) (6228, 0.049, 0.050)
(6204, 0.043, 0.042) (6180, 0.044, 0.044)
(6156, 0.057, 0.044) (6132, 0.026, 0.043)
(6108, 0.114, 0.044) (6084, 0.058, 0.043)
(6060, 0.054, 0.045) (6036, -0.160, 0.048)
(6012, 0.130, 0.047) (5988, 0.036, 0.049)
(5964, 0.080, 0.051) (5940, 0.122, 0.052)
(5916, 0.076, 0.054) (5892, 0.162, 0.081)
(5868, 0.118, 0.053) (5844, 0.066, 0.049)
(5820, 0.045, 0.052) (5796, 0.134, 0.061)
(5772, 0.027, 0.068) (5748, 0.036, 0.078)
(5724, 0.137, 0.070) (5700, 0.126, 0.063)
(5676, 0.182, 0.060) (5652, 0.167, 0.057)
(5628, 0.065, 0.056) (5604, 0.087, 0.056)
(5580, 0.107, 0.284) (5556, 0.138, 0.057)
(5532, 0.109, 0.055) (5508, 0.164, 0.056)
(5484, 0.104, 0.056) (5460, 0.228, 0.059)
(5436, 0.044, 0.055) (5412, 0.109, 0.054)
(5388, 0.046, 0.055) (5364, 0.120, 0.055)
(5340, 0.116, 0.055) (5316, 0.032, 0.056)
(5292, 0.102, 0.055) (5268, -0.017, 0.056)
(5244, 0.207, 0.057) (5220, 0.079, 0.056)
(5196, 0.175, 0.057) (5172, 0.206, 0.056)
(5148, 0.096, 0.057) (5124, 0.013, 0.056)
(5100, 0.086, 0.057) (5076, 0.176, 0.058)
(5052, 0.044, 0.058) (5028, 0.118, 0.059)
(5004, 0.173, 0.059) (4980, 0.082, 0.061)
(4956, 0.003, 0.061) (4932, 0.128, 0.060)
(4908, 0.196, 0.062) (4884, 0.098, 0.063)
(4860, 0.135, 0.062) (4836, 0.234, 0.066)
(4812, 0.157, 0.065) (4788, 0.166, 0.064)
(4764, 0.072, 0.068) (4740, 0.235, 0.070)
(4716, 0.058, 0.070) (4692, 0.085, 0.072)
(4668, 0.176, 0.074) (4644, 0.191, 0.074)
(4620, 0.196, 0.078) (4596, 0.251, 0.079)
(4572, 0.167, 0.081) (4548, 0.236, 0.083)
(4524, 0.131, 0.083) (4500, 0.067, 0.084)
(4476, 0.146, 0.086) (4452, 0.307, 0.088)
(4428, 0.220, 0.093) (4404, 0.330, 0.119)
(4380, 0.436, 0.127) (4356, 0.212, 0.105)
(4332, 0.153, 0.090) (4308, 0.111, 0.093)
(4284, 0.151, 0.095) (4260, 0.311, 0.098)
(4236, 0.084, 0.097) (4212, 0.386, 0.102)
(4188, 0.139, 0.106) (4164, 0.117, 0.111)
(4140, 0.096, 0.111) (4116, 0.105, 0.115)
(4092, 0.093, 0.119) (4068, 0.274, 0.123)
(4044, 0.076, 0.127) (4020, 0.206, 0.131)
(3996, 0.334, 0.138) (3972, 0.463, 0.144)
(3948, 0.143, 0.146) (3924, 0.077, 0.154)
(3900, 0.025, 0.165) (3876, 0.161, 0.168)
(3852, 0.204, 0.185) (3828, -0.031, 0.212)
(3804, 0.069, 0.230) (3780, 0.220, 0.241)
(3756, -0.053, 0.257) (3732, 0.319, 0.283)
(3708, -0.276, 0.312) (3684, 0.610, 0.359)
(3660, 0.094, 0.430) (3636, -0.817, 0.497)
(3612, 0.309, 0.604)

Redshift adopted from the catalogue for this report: 1.38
